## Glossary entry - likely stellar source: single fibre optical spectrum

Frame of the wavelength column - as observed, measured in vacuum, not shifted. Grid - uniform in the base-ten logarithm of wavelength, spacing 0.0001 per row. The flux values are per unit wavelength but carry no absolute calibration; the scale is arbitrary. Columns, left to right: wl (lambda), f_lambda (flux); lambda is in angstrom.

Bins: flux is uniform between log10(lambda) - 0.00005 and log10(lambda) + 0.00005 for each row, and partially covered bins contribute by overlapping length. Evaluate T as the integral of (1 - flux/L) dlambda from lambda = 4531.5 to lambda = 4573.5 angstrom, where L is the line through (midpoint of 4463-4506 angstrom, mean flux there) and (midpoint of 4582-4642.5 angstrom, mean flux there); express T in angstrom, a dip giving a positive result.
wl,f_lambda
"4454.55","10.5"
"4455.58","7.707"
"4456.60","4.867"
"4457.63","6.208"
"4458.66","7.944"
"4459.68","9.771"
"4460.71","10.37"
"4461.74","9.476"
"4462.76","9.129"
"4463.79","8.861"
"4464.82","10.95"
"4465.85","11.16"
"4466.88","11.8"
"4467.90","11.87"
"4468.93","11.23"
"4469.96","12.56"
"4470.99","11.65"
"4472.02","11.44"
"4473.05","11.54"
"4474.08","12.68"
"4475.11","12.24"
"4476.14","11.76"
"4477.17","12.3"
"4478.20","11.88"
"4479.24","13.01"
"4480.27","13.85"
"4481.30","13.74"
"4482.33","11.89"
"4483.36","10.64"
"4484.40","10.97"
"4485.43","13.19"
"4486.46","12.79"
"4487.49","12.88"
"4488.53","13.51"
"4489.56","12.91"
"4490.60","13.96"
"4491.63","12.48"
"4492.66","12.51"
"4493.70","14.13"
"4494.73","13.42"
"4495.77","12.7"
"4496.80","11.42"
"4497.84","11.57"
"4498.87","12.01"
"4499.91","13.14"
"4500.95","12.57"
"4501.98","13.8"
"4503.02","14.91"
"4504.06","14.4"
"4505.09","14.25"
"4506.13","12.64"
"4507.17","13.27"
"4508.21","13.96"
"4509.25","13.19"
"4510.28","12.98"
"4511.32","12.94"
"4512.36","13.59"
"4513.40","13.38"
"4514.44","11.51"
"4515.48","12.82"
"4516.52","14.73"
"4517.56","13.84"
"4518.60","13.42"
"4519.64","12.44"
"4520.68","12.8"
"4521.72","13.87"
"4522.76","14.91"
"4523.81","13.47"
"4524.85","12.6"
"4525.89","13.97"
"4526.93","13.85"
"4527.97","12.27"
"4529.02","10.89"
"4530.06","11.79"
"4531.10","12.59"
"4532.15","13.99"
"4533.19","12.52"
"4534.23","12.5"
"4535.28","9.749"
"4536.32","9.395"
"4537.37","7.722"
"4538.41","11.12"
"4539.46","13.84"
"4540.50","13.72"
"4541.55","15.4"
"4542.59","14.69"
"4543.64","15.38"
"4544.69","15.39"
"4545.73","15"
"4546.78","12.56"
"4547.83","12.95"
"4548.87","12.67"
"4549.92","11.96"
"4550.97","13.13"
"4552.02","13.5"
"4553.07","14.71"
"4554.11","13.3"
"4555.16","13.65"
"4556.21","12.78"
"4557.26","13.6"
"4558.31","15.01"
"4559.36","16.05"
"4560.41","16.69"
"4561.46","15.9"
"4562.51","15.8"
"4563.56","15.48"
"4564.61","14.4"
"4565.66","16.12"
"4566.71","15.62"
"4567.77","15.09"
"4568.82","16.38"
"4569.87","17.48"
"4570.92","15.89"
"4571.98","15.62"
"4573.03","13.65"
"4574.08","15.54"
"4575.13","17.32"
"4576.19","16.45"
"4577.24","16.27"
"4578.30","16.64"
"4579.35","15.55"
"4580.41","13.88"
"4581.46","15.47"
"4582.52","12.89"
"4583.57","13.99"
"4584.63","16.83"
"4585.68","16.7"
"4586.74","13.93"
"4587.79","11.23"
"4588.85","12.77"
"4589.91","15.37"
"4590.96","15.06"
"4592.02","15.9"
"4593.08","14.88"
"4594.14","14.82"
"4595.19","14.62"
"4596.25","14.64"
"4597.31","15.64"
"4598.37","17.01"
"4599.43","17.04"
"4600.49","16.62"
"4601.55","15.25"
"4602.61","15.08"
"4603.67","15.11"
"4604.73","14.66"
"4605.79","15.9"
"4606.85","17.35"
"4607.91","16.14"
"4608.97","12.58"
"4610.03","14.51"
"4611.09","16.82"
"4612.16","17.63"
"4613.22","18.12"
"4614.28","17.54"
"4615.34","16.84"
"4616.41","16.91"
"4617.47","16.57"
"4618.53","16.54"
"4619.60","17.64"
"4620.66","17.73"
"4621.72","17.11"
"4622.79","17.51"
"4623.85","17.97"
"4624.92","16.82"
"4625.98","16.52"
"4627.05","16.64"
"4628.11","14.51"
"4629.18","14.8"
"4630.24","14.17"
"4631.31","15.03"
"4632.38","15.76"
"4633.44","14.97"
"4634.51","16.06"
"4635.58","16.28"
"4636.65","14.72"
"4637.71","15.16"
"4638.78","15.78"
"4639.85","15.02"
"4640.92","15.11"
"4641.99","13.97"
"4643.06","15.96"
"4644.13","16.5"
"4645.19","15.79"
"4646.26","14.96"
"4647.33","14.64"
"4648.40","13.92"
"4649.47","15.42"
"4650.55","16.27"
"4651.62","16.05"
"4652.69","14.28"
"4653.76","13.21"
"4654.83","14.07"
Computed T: 0.5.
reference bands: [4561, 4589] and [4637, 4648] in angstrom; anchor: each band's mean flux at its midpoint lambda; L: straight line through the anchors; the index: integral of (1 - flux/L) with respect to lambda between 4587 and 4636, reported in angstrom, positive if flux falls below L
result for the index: -1.7 angstrom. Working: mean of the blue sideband 15.3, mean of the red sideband 15.3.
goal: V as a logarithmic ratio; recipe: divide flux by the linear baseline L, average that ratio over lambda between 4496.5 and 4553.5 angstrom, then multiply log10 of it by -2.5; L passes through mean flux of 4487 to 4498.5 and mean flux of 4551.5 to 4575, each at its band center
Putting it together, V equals 0.07 mag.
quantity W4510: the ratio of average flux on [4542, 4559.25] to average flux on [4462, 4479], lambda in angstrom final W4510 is 1.21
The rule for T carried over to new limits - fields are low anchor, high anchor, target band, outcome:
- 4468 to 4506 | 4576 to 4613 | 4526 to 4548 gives 1.81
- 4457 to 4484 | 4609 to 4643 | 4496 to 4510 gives -1.13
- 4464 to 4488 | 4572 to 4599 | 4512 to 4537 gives 1.19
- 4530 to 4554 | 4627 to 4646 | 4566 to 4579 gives -2.19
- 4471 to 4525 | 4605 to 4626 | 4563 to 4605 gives 0.98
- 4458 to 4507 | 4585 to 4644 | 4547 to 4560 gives 0.42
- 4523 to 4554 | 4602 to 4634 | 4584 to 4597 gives 0.26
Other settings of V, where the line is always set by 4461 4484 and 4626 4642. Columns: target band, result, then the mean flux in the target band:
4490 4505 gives -0.08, 13.1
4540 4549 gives -0.08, 14.3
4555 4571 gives -0.13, 15.4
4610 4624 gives -0.15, 17.2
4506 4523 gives -0.06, 13.3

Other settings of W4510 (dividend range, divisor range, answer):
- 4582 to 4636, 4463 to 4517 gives 1.25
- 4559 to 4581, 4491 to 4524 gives 1.19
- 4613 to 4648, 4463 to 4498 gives 1.31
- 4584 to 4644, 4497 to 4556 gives 1.20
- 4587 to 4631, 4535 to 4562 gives 1.17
